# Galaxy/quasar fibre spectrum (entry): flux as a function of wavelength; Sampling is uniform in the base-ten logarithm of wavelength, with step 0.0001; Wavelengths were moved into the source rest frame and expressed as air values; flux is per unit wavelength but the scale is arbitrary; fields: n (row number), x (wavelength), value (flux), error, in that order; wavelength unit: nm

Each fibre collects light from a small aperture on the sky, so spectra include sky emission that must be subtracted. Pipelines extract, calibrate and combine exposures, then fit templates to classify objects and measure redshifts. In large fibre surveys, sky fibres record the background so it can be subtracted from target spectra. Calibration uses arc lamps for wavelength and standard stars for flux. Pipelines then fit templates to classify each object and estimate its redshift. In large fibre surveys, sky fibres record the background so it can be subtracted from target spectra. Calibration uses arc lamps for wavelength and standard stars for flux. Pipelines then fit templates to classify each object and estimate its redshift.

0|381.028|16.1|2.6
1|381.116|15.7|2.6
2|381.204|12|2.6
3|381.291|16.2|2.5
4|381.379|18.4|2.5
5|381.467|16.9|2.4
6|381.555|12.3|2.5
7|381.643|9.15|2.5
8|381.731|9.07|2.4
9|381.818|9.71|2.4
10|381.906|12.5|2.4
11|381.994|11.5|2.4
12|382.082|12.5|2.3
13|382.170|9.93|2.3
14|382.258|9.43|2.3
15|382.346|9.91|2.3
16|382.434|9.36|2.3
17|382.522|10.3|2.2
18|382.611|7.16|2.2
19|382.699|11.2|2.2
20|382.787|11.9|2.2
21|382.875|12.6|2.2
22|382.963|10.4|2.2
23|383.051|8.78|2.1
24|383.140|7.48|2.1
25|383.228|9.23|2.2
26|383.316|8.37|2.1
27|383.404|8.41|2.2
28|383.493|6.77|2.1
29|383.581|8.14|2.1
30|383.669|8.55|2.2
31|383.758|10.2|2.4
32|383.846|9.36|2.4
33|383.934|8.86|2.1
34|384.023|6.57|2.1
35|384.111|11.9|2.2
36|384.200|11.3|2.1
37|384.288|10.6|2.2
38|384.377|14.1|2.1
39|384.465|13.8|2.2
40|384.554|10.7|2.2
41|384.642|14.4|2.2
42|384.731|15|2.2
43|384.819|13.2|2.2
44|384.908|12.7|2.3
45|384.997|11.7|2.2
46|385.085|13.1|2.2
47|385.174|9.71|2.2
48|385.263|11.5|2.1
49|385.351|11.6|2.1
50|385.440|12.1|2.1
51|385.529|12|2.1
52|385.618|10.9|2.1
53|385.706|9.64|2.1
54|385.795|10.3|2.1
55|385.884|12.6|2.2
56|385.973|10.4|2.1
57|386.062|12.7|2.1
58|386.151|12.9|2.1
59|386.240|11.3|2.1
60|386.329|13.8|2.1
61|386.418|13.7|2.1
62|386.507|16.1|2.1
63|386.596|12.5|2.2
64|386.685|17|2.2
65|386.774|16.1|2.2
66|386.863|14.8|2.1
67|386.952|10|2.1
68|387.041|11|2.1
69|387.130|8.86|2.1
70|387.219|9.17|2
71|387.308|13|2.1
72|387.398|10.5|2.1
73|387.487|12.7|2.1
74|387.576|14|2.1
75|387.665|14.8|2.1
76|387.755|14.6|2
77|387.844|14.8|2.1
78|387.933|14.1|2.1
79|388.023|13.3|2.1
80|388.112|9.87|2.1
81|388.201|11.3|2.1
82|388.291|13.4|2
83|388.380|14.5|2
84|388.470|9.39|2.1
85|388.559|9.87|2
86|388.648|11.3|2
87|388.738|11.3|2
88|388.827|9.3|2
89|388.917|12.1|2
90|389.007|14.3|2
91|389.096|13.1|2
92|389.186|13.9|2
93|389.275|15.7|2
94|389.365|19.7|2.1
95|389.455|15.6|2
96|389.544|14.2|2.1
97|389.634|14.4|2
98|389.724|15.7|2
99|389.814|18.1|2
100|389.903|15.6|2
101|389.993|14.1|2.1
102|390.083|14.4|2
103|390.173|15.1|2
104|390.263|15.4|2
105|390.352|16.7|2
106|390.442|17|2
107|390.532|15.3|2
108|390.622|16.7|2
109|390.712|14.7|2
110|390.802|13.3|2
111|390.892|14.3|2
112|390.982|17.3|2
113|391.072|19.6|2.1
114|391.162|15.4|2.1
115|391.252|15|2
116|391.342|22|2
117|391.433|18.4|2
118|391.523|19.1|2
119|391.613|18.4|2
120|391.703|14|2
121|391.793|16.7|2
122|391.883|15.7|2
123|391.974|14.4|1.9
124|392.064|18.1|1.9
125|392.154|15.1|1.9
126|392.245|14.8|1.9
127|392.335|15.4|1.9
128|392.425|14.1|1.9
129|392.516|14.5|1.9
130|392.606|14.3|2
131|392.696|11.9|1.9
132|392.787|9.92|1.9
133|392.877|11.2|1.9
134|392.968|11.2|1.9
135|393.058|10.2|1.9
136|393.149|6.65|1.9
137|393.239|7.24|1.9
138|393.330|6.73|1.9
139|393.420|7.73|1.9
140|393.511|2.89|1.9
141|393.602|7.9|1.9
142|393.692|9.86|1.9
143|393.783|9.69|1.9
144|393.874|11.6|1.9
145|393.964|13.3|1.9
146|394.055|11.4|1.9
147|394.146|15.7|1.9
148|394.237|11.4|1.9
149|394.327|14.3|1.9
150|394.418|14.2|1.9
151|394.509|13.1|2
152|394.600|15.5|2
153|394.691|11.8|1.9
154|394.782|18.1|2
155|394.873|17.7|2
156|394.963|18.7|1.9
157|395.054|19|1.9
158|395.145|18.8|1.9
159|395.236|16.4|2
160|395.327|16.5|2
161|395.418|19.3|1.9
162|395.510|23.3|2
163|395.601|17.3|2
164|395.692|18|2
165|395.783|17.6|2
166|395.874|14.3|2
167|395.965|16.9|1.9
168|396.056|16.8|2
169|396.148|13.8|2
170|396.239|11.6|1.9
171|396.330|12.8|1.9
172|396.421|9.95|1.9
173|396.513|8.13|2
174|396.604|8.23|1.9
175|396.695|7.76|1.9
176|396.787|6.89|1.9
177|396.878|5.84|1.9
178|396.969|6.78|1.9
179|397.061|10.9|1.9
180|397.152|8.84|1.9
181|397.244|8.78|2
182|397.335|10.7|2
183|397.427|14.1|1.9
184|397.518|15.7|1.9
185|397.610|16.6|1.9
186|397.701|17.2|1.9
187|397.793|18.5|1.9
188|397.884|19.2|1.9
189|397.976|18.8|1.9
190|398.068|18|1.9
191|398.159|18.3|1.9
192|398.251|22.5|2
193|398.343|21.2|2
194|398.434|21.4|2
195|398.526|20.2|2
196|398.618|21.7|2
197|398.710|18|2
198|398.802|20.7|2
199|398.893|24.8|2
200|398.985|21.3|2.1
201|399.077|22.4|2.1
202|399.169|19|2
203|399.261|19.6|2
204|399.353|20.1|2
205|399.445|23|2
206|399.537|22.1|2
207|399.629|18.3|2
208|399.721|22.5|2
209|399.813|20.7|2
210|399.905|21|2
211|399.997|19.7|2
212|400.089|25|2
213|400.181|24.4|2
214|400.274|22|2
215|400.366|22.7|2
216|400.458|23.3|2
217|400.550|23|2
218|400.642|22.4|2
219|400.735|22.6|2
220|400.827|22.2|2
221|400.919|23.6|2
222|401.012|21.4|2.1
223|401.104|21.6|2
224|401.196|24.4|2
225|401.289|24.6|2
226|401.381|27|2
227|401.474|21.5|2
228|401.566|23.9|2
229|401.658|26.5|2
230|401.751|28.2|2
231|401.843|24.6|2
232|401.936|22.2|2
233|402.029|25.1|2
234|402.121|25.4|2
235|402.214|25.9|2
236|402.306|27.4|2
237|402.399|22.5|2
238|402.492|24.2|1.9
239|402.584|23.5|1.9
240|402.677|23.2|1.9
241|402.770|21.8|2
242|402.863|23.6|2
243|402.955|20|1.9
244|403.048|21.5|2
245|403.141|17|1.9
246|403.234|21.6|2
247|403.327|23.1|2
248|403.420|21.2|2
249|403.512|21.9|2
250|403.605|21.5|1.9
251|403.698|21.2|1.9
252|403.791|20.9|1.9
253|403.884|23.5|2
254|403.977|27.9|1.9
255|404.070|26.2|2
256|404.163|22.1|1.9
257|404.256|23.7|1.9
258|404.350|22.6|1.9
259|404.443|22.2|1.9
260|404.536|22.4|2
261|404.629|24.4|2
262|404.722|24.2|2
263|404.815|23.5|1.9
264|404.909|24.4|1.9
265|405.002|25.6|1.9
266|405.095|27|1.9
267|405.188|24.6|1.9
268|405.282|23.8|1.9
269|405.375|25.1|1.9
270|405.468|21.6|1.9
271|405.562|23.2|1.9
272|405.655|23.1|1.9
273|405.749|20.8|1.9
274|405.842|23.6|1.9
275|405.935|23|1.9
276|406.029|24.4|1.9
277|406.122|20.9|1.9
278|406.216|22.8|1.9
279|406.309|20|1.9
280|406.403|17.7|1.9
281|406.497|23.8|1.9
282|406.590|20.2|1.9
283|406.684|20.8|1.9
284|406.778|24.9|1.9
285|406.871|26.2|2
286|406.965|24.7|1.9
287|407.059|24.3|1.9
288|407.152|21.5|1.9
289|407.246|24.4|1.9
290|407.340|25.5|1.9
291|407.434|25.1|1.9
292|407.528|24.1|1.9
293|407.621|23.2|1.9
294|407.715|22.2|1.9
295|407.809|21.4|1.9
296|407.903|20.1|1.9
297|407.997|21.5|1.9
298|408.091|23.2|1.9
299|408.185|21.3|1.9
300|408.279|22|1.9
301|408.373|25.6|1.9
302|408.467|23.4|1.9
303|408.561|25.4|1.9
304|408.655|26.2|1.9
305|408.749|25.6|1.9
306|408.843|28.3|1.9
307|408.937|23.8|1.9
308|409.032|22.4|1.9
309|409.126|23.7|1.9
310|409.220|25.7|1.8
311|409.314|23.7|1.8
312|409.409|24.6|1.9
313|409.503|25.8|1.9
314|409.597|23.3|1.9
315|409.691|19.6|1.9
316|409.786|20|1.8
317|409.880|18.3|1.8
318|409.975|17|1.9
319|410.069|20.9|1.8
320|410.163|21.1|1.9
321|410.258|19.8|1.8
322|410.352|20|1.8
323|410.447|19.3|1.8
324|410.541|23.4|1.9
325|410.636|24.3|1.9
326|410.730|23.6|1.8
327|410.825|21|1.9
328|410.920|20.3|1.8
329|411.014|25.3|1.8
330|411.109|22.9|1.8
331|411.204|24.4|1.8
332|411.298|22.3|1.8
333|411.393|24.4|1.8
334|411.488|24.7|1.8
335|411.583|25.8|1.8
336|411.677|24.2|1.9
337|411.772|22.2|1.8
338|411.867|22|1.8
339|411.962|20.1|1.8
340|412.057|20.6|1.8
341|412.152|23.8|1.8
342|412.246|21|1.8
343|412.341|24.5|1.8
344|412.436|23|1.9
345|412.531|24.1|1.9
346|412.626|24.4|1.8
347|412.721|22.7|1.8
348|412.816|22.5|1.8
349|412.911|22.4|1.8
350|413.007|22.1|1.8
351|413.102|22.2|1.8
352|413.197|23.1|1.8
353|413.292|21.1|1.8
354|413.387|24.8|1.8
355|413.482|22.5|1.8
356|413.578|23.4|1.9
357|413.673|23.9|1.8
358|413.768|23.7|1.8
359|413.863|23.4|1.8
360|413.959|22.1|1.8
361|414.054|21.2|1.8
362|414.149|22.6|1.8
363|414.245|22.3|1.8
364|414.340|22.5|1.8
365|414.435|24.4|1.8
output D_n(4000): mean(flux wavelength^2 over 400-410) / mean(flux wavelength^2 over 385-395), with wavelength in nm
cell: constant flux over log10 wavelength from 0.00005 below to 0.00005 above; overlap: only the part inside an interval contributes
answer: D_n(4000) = 1.9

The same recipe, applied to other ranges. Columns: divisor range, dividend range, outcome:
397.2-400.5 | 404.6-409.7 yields 1.23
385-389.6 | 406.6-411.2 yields 2.02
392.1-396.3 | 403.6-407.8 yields 1.81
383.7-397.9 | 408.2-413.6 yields 1.89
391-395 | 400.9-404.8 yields 1.81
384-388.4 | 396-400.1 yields 1.42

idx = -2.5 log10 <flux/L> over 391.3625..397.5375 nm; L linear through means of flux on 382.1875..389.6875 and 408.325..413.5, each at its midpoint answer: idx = 0.172 mag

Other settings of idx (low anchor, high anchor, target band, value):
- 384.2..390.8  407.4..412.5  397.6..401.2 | -0.16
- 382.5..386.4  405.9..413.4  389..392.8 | -0.13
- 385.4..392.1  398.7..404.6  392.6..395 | 0.45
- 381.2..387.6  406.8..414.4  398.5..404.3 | -0.20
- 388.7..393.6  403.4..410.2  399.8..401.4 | -0.17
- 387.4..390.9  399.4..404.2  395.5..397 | 0.45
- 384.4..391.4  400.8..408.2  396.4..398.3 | 0.42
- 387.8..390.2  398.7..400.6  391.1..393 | 0.04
